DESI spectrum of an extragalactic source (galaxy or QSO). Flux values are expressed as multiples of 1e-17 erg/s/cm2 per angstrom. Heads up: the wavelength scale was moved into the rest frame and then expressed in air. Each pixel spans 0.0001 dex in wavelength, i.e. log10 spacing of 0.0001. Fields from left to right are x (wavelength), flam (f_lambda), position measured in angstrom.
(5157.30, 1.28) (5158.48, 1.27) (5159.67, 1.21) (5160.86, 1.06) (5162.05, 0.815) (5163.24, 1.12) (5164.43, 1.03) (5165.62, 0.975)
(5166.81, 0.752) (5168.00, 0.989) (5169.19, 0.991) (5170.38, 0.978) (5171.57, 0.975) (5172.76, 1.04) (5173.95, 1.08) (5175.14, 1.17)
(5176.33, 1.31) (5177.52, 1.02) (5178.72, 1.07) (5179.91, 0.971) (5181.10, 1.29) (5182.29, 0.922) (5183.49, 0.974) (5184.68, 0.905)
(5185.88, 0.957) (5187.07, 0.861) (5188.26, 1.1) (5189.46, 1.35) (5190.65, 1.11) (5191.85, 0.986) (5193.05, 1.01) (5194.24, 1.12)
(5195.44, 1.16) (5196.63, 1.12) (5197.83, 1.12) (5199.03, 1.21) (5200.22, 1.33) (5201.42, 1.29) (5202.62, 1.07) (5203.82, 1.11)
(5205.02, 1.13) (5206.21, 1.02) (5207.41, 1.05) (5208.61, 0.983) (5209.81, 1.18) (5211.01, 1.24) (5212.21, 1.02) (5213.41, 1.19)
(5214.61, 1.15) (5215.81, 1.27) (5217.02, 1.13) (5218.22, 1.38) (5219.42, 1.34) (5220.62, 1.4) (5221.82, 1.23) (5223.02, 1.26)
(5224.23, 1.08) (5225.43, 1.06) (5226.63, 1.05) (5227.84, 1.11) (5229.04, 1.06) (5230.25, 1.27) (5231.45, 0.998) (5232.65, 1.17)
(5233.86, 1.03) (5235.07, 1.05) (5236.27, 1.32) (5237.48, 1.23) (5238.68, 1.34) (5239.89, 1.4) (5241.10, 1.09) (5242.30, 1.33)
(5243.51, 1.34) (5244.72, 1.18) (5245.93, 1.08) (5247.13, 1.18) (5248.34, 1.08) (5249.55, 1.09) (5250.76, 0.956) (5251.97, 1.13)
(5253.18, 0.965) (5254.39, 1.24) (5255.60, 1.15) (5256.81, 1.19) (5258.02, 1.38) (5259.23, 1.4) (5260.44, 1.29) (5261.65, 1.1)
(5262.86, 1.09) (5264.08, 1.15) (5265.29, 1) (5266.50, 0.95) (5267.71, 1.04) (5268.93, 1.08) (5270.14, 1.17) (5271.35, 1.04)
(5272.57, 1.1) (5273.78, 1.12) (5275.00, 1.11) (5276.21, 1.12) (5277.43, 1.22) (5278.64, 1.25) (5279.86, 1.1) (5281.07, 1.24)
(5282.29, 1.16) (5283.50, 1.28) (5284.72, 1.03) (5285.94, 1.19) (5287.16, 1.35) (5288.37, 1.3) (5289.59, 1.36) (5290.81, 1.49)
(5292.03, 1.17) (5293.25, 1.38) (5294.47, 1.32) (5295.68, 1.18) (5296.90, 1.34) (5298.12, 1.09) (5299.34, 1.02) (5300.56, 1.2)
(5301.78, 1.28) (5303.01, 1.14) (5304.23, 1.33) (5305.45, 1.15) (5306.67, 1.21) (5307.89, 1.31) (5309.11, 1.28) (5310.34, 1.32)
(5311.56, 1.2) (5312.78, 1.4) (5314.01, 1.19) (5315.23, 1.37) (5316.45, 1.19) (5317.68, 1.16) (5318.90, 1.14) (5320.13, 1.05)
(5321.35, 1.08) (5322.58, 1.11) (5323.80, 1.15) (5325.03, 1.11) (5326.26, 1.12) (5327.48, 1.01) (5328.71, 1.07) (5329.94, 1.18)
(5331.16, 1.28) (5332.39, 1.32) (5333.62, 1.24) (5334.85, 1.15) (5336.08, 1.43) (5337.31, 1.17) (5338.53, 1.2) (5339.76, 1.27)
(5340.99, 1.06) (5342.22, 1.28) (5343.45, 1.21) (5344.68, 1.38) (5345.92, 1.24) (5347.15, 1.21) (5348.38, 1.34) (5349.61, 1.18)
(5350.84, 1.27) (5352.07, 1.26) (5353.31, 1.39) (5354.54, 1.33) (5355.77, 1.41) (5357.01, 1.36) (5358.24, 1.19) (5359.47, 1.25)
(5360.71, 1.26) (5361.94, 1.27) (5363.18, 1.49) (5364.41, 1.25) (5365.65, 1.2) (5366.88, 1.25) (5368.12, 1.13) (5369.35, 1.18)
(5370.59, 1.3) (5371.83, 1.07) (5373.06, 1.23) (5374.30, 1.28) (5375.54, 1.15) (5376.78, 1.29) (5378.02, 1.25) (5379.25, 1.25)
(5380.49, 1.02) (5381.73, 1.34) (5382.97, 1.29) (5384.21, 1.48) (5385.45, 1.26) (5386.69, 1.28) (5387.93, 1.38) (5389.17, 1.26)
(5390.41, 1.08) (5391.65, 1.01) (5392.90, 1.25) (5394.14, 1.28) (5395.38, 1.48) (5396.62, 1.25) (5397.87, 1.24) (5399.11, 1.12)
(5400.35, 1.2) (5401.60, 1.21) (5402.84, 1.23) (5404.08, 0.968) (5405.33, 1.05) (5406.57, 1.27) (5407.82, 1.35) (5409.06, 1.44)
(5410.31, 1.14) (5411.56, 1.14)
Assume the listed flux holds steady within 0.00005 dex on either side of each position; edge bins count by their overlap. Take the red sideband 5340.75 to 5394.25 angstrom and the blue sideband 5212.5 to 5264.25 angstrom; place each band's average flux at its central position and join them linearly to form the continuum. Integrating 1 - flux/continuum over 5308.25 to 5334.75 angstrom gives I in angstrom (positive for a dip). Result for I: 0.9 angstrom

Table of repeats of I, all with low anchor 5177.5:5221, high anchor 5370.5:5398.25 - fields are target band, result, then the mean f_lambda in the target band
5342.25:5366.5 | -1.2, 1.29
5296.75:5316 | -0.7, 1.24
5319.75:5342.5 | 0.7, 1.17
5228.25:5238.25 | 0.0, 1.14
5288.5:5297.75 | -1.0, 1.31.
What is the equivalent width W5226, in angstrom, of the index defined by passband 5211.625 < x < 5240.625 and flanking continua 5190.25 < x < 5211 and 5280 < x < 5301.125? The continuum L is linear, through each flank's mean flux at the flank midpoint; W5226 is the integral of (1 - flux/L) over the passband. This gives -0.9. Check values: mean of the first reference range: 1.12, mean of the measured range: 1.19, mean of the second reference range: 1.24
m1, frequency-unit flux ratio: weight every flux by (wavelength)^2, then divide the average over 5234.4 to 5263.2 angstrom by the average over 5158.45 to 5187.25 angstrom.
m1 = 1.20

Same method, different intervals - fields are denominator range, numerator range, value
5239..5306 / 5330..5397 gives 1.10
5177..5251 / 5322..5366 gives 1.14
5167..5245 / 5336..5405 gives 1.17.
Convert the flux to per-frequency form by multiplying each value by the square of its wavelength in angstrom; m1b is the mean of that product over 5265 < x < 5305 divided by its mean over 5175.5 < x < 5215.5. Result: 1.11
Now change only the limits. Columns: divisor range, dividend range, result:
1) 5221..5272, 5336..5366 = 1.15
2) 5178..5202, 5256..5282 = 1.08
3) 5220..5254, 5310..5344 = 1.06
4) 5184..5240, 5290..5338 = 1.10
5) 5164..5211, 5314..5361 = 1.21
